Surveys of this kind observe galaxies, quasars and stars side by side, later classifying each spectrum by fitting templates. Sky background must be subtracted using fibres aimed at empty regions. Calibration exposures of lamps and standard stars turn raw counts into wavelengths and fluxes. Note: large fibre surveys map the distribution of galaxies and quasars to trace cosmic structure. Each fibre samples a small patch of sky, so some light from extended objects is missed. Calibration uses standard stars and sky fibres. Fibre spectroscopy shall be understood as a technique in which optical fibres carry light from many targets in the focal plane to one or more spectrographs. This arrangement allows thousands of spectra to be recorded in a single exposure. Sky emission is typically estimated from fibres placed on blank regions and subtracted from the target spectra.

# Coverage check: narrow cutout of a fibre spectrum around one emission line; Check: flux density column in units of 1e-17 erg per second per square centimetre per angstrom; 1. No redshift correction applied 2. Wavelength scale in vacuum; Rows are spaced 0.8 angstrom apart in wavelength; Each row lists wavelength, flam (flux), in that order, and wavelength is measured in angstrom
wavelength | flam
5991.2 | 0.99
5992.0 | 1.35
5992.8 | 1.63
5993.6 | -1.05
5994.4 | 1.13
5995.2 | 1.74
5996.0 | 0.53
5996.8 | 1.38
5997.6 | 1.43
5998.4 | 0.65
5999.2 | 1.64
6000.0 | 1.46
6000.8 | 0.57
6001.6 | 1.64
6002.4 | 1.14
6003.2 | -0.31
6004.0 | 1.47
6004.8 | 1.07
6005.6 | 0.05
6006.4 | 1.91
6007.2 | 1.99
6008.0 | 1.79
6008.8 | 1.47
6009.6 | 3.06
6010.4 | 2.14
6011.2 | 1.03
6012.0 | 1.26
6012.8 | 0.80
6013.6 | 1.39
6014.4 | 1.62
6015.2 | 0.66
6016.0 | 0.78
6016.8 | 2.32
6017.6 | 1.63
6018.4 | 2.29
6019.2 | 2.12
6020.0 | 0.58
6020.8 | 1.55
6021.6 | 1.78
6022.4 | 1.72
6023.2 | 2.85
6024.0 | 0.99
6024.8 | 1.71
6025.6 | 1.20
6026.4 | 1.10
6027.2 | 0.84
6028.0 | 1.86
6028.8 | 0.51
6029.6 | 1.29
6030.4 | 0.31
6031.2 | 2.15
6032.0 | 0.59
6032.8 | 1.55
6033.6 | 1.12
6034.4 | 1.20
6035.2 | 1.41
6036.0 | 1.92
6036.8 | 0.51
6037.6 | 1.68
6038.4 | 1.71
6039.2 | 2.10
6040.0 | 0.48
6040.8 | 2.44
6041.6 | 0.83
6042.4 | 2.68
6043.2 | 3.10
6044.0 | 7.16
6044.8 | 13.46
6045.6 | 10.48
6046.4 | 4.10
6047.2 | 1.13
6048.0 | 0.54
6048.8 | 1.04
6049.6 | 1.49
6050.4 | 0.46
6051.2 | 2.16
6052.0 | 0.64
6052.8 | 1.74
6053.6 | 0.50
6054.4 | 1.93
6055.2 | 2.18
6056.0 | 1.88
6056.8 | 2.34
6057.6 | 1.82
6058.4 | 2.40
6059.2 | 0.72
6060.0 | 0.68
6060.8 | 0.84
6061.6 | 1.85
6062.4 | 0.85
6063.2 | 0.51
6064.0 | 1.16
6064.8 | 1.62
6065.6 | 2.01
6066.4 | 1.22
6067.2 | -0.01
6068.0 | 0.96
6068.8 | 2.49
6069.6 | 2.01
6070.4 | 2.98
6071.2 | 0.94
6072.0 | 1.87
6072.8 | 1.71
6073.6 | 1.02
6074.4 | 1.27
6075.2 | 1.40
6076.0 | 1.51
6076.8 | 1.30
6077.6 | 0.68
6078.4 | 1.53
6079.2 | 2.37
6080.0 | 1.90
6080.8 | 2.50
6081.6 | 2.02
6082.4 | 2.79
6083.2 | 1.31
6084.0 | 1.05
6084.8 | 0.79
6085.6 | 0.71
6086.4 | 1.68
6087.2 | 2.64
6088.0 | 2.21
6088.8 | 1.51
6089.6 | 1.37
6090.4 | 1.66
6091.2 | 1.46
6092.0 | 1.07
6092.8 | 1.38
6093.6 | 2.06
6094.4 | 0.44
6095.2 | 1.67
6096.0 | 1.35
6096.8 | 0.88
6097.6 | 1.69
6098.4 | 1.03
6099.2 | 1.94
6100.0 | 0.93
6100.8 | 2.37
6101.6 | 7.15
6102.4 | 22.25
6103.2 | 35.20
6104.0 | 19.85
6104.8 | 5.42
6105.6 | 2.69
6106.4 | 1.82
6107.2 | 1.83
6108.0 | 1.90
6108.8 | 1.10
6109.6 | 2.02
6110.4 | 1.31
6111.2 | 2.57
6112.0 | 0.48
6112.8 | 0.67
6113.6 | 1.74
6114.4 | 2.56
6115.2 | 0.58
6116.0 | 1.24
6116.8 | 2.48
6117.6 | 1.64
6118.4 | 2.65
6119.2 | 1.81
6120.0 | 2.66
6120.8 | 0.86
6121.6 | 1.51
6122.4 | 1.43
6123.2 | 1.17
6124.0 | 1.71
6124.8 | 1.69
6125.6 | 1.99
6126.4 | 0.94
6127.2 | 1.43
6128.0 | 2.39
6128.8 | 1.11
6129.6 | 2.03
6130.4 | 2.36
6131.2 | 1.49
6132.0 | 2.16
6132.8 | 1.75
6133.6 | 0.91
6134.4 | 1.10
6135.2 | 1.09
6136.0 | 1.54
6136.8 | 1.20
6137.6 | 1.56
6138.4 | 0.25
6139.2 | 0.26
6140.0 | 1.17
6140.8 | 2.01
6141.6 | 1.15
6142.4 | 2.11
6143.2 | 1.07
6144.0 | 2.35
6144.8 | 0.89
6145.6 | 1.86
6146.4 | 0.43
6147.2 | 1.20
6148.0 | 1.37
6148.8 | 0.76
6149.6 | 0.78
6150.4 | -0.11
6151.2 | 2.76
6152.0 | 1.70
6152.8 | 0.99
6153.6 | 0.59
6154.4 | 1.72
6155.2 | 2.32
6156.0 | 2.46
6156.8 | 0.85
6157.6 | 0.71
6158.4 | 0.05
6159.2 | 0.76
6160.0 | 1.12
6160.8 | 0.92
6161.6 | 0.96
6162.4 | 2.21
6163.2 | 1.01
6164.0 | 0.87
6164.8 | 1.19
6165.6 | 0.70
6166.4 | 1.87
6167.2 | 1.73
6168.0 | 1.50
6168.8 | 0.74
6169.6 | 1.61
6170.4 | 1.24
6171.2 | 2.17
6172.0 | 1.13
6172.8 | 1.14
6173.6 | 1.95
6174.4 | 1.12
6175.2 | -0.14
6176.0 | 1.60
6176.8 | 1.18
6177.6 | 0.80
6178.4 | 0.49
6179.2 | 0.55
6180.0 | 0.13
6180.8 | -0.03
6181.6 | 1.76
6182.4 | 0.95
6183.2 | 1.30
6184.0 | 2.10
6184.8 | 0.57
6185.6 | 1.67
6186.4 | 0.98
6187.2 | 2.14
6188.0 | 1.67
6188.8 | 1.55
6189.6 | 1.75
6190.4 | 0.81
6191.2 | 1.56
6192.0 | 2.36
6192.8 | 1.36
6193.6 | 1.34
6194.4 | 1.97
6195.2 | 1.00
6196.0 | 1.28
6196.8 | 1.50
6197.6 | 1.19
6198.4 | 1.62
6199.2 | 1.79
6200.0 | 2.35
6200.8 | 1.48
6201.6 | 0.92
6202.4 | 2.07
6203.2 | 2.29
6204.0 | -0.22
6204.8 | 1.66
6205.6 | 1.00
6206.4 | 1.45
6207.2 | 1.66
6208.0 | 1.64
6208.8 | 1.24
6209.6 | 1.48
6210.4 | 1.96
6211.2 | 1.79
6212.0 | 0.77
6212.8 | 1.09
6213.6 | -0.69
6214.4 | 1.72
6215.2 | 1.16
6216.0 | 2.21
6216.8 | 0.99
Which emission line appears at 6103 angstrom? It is [O III] 5007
